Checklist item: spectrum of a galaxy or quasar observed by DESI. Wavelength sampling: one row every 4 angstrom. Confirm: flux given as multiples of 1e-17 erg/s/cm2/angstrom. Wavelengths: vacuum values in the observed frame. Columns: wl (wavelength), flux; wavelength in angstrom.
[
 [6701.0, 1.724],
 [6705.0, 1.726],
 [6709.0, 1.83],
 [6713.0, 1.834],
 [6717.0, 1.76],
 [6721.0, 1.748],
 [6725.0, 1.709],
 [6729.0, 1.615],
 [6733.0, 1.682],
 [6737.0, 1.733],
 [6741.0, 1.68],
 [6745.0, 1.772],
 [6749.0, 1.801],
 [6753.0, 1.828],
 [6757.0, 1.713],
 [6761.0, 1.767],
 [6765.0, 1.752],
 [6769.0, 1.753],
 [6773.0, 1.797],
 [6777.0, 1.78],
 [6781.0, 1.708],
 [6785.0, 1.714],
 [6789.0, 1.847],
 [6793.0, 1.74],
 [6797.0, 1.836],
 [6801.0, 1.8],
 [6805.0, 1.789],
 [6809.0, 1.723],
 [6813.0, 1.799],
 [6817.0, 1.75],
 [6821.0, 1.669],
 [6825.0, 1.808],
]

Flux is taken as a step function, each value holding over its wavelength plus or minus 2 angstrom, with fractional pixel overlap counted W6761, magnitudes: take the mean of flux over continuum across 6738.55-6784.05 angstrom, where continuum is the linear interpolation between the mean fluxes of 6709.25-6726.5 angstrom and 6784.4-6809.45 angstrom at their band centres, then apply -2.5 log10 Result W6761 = 0.01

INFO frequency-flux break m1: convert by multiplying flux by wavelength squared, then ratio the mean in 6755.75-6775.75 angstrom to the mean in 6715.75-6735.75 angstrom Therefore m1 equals 1.0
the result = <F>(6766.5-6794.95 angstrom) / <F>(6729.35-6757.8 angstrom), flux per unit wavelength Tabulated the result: 1.0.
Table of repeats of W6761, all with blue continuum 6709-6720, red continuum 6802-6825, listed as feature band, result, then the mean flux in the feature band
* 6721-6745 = 0.06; 1.7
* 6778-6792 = 0.01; 1.76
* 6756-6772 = 0.02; 1.75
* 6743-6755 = -0.01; 1.8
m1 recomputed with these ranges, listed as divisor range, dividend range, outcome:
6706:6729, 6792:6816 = 1.04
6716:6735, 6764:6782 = 1.05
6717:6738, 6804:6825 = 1.06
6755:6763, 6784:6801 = 1.04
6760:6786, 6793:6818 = 1.03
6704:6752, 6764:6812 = 1.03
